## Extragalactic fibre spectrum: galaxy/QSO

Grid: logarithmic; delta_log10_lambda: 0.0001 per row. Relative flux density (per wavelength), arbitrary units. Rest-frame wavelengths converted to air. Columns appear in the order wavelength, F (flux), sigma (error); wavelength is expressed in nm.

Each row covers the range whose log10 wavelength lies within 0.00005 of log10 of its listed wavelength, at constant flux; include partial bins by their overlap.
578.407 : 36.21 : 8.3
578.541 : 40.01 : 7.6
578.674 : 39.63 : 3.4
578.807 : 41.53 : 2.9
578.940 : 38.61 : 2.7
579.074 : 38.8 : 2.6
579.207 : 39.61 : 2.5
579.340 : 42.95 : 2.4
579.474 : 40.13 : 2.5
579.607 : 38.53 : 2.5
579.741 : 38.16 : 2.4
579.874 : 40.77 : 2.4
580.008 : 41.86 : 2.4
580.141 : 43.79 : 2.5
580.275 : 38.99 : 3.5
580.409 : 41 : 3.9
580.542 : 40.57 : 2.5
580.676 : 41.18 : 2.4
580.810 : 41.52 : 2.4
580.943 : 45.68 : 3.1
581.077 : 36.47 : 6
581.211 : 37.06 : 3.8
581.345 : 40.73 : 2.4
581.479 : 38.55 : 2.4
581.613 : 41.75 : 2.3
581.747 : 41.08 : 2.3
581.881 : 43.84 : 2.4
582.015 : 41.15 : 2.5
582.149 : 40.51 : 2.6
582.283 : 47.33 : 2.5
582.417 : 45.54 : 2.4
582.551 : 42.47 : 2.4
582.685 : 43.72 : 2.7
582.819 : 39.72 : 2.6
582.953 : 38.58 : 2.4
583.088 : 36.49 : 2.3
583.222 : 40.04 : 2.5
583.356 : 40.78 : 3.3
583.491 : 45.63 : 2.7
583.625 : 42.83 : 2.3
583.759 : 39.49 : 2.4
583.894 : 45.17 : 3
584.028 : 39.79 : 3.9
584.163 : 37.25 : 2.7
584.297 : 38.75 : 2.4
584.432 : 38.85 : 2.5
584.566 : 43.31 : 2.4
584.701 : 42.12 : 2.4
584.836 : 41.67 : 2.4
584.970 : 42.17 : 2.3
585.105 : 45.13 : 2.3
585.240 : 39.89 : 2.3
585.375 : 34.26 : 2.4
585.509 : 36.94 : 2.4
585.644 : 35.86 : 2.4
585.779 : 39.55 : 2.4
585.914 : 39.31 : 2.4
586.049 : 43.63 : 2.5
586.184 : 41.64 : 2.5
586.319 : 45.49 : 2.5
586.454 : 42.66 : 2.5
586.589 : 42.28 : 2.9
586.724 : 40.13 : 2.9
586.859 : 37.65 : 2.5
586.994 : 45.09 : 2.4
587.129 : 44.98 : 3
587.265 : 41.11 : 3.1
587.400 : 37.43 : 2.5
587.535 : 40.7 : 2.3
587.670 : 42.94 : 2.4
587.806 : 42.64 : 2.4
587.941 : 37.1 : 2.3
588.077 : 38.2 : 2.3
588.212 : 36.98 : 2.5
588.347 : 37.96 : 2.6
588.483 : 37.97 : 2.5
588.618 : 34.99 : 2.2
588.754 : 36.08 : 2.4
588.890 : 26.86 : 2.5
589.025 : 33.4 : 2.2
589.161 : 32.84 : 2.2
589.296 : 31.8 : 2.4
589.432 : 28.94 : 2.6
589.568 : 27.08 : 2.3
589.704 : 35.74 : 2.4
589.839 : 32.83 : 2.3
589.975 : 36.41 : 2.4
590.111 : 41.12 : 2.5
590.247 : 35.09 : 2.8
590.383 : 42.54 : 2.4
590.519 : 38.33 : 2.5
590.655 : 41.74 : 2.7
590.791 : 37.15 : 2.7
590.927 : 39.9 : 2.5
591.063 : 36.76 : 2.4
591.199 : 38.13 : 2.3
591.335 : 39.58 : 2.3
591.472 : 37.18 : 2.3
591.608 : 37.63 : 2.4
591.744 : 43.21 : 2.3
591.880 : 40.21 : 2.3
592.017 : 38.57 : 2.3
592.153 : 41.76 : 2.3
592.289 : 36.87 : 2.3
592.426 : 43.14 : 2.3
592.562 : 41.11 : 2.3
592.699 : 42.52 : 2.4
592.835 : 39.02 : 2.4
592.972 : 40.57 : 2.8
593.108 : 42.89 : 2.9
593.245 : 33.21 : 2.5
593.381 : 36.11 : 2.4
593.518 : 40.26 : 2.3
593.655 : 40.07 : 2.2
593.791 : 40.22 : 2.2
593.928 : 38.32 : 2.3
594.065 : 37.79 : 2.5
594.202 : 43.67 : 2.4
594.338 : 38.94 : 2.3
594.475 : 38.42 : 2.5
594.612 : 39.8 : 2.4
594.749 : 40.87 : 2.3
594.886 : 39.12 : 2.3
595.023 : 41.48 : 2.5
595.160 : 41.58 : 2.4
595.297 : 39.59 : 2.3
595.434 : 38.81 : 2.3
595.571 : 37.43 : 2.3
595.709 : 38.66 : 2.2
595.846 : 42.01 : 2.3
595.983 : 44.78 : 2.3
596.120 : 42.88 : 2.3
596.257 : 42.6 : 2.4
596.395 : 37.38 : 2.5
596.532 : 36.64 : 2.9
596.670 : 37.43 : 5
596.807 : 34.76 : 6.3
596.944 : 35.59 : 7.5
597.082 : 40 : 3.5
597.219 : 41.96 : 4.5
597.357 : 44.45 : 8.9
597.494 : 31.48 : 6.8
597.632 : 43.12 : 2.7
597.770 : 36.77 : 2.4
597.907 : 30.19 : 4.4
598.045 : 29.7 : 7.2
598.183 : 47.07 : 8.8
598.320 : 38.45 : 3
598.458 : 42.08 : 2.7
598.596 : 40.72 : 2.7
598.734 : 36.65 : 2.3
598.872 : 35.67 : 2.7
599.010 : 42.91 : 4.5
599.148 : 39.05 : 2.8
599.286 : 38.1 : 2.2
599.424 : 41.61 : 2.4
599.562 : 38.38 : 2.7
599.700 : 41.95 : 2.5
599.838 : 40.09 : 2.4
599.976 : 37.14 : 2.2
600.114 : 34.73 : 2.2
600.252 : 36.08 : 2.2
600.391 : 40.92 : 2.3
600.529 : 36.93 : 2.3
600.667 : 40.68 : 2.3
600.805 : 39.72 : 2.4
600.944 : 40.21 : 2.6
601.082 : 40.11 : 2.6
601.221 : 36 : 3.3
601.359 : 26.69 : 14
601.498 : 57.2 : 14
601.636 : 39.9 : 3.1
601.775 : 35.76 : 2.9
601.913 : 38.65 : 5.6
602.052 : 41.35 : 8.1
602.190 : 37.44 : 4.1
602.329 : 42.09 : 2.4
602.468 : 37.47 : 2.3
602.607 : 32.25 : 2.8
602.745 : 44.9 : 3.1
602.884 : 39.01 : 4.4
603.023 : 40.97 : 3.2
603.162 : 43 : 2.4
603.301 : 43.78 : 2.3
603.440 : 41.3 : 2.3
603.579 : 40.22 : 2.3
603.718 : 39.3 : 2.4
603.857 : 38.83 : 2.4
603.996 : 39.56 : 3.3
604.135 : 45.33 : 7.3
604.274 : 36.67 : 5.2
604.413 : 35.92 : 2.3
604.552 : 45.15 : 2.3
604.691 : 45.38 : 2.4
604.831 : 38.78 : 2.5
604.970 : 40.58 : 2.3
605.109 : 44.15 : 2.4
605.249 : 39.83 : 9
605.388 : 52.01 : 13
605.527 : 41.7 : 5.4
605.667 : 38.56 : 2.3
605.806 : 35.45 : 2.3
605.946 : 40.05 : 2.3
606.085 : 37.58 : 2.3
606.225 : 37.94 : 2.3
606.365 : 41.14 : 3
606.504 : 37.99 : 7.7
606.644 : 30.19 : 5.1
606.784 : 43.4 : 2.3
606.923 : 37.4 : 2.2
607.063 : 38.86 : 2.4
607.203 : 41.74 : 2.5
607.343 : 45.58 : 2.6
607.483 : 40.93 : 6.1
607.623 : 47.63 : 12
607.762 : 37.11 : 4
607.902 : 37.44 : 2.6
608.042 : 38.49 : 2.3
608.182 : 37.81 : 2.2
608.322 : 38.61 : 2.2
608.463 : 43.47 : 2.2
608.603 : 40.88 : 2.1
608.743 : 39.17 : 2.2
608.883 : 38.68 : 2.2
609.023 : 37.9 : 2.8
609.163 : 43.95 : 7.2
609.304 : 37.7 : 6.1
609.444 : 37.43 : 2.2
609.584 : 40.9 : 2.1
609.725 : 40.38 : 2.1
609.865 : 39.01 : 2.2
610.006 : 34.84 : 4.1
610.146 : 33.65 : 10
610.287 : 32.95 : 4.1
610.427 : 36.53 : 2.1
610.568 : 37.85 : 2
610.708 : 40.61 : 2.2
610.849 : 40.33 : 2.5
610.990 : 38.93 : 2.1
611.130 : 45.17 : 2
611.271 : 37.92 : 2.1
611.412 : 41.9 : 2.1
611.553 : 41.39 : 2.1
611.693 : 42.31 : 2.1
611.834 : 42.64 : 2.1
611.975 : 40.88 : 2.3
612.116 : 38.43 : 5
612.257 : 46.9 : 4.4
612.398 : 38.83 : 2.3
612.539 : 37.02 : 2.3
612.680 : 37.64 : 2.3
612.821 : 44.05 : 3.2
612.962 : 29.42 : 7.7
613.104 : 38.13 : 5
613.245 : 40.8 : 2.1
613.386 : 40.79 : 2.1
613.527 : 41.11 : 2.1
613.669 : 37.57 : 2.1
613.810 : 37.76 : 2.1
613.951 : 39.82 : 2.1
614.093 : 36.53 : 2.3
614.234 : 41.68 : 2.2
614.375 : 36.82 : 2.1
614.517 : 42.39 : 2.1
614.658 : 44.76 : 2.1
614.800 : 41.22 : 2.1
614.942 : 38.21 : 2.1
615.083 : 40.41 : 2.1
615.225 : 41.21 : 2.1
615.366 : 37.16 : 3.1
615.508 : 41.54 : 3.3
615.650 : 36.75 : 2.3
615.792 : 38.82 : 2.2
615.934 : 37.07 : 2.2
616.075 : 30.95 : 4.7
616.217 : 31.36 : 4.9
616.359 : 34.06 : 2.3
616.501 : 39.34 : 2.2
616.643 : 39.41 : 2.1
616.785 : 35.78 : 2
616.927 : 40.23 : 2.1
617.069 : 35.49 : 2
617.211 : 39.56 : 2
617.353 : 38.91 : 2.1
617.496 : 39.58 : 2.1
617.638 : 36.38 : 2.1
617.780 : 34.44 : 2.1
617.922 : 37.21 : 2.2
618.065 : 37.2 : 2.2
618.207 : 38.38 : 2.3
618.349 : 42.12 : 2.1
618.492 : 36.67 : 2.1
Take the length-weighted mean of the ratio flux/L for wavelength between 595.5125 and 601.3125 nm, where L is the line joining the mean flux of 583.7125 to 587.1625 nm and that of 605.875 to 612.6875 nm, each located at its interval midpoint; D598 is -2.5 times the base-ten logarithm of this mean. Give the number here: 0.036 mag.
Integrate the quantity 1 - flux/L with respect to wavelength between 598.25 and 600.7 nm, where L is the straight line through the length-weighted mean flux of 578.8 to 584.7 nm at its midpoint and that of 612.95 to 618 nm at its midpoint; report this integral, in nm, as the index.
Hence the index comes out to 0.03 nm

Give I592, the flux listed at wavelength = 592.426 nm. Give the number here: 43.14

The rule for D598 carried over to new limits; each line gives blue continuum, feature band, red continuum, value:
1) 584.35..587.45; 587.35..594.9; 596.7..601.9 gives 0.06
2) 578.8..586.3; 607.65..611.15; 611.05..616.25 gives 0.02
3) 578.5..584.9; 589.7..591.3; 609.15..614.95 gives 0.07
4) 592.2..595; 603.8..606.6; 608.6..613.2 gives -0.03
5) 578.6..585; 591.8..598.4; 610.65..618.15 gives 0.02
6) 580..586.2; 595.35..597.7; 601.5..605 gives 0.03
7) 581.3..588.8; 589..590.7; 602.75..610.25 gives 0.15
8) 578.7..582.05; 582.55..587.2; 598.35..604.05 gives -0.02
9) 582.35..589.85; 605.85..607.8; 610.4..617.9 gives -0.02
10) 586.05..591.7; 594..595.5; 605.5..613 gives -0.04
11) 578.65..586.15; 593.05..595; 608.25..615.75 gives 0.03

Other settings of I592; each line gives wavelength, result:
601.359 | 26.69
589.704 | 35.74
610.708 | 40.61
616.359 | 34.06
